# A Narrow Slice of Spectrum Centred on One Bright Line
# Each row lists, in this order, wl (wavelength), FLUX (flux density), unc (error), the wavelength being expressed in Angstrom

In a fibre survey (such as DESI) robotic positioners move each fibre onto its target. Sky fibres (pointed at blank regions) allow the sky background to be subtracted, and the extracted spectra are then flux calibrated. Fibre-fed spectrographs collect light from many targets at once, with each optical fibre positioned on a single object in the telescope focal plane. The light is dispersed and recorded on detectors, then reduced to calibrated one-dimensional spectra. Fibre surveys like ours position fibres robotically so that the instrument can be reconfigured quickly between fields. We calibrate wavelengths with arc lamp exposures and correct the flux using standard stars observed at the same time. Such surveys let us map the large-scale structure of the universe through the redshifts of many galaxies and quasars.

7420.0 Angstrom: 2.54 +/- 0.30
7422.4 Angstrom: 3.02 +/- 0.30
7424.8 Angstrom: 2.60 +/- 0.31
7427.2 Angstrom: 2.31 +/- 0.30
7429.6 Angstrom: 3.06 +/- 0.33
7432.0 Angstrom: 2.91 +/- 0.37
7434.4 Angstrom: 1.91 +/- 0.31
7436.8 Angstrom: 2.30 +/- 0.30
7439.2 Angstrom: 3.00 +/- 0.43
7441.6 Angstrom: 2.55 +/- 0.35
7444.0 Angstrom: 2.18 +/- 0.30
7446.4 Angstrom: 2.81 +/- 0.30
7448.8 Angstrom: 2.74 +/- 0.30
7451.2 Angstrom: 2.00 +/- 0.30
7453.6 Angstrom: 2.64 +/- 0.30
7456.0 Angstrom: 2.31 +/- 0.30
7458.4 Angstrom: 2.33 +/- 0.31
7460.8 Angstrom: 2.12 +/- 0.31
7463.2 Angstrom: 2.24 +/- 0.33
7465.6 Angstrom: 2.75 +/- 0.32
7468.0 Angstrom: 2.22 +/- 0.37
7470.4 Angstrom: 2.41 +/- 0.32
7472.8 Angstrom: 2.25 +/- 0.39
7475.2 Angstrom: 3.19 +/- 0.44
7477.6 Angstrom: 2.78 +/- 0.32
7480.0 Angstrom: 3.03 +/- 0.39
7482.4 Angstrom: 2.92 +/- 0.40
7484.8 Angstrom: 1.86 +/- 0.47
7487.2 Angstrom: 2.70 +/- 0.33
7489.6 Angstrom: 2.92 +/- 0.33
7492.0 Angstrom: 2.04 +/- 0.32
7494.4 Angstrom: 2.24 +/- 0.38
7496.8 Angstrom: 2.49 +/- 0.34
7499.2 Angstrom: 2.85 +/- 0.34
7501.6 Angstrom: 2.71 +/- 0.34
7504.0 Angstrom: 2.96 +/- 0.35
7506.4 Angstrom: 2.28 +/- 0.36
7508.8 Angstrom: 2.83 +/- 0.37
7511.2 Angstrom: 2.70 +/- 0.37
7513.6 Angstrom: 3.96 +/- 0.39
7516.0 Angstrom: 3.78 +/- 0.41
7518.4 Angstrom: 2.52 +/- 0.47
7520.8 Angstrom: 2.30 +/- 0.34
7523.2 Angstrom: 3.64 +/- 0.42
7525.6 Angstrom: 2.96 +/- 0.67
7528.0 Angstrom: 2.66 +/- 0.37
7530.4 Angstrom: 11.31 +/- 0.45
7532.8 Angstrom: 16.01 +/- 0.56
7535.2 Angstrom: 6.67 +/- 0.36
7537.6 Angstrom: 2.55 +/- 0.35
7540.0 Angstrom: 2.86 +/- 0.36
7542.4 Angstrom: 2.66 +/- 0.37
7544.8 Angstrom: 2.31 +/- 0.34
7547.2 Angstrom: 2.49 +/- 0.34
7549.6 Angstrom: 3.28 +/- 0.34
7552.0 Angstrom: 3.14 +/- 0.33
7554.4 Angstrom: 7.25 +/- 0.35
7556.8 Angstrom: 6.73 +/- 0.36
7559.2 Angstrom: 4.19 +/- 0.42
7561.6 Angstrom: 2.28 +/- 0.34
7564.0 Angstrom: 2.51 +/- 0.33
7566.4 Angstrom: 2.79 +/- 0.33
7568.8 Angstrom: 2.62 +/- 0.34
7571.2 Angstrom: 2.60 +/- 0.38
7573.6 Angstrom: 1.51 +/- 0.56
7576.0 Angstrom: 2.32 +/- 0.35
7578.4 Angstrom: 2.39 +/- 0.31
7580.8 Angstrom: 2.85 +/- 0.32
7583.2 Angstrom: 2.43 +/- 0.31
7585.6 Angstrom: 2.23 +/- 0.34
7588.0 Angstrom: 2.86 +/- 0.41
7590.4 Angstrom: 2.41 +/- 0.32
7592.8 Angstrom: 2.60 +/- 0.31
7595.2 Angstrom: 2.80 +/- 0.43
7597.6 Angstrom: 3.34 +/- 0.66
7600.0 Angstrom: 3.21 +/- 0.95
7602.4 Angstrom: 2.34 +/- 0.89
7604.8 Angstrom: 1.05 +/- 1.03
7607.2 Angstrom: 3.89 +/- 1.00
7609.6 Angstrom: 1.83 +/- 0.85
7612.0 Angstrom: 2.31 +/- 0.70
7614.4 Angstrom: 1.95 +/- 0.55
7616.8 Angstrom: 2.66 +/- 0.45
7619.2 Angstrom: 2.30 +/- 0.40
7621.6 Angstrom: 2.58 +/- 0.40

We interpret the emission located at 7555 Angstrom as [N II] 6583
